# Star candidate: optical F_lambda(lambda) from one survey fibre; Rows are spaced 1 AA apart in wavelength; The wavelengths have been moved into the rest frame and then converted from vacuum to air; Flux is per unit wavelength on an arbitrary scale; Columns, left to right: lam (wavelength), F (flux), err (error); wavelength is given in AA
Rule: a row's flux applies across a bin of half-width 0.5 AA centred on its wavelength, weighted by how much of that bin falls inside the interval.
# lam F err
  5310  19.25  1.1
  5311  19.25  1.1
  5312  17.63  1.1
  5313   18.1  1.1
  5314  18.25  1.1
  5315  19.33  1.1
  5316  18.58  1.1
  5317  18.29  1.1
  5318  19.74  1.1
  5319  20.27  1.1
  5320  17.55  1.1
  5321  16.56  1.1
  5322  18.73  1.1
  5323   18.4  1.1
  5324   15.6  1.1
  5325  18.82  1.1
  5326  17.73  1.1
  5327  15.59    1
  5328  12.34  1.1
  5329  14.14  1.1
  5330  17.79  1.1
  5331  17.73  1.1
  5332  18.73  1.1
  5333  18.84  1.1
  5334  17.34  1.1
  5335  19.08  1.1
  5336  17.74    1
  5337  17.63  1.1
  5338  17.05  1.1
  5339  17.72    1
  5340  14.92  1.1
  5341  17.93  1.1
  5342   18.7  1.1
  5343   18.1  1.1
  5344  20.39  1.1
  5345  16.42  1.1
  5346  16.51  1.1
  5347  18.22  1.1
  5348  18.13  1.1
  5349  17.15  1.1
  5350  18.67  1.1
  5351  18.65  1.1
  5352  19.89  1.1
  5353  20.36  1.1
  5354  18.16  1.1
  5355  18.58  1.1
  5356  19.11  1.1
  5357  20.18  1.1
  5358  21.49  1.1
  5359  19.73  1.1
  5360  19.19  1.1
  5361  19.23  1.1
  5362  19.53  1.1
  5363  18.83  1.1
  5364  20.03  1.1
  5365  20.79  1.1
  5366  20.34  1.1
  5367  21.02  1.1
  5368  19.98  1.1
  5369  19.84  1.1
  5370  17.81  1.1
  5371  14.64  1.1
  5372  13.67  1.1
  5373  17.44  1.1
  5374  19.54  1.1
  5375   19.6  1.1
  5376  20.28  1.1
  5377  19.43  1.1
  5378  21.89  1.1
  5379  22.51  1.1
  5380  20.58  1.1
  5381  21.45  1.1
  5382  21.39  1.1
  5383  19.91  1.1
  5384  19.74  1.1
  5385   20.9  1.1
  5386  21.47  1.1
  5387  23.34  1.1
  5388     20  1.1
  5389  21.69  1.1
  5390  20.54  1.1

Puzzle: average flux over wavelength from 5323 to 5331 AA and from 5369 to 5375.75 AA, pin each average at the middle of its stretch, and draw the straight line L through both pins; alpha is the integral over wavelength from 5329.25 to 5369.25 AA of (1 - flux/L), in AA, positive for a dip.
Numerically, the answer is -4.4 AA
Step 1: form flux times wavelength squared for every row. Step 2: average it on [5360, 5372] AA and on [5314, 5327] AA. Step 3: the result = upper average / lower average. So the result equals 1.1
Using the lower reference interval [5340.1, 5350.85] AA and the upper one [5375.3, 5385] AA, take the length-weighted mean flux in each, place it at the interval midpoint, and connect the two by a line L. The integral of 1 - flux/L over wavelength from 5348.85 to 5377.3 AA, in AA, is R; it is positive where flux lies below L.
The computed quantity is 0.4 AA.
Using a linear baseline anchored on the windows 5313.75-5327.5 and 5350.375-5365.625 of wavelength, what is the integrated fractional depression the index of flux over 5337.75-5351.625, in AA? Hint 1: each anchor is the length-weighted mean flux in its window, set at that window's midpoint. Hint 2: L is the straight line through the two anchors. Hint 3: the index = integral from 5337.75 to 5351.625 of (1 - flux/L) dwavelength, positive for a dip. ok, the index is 0.9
